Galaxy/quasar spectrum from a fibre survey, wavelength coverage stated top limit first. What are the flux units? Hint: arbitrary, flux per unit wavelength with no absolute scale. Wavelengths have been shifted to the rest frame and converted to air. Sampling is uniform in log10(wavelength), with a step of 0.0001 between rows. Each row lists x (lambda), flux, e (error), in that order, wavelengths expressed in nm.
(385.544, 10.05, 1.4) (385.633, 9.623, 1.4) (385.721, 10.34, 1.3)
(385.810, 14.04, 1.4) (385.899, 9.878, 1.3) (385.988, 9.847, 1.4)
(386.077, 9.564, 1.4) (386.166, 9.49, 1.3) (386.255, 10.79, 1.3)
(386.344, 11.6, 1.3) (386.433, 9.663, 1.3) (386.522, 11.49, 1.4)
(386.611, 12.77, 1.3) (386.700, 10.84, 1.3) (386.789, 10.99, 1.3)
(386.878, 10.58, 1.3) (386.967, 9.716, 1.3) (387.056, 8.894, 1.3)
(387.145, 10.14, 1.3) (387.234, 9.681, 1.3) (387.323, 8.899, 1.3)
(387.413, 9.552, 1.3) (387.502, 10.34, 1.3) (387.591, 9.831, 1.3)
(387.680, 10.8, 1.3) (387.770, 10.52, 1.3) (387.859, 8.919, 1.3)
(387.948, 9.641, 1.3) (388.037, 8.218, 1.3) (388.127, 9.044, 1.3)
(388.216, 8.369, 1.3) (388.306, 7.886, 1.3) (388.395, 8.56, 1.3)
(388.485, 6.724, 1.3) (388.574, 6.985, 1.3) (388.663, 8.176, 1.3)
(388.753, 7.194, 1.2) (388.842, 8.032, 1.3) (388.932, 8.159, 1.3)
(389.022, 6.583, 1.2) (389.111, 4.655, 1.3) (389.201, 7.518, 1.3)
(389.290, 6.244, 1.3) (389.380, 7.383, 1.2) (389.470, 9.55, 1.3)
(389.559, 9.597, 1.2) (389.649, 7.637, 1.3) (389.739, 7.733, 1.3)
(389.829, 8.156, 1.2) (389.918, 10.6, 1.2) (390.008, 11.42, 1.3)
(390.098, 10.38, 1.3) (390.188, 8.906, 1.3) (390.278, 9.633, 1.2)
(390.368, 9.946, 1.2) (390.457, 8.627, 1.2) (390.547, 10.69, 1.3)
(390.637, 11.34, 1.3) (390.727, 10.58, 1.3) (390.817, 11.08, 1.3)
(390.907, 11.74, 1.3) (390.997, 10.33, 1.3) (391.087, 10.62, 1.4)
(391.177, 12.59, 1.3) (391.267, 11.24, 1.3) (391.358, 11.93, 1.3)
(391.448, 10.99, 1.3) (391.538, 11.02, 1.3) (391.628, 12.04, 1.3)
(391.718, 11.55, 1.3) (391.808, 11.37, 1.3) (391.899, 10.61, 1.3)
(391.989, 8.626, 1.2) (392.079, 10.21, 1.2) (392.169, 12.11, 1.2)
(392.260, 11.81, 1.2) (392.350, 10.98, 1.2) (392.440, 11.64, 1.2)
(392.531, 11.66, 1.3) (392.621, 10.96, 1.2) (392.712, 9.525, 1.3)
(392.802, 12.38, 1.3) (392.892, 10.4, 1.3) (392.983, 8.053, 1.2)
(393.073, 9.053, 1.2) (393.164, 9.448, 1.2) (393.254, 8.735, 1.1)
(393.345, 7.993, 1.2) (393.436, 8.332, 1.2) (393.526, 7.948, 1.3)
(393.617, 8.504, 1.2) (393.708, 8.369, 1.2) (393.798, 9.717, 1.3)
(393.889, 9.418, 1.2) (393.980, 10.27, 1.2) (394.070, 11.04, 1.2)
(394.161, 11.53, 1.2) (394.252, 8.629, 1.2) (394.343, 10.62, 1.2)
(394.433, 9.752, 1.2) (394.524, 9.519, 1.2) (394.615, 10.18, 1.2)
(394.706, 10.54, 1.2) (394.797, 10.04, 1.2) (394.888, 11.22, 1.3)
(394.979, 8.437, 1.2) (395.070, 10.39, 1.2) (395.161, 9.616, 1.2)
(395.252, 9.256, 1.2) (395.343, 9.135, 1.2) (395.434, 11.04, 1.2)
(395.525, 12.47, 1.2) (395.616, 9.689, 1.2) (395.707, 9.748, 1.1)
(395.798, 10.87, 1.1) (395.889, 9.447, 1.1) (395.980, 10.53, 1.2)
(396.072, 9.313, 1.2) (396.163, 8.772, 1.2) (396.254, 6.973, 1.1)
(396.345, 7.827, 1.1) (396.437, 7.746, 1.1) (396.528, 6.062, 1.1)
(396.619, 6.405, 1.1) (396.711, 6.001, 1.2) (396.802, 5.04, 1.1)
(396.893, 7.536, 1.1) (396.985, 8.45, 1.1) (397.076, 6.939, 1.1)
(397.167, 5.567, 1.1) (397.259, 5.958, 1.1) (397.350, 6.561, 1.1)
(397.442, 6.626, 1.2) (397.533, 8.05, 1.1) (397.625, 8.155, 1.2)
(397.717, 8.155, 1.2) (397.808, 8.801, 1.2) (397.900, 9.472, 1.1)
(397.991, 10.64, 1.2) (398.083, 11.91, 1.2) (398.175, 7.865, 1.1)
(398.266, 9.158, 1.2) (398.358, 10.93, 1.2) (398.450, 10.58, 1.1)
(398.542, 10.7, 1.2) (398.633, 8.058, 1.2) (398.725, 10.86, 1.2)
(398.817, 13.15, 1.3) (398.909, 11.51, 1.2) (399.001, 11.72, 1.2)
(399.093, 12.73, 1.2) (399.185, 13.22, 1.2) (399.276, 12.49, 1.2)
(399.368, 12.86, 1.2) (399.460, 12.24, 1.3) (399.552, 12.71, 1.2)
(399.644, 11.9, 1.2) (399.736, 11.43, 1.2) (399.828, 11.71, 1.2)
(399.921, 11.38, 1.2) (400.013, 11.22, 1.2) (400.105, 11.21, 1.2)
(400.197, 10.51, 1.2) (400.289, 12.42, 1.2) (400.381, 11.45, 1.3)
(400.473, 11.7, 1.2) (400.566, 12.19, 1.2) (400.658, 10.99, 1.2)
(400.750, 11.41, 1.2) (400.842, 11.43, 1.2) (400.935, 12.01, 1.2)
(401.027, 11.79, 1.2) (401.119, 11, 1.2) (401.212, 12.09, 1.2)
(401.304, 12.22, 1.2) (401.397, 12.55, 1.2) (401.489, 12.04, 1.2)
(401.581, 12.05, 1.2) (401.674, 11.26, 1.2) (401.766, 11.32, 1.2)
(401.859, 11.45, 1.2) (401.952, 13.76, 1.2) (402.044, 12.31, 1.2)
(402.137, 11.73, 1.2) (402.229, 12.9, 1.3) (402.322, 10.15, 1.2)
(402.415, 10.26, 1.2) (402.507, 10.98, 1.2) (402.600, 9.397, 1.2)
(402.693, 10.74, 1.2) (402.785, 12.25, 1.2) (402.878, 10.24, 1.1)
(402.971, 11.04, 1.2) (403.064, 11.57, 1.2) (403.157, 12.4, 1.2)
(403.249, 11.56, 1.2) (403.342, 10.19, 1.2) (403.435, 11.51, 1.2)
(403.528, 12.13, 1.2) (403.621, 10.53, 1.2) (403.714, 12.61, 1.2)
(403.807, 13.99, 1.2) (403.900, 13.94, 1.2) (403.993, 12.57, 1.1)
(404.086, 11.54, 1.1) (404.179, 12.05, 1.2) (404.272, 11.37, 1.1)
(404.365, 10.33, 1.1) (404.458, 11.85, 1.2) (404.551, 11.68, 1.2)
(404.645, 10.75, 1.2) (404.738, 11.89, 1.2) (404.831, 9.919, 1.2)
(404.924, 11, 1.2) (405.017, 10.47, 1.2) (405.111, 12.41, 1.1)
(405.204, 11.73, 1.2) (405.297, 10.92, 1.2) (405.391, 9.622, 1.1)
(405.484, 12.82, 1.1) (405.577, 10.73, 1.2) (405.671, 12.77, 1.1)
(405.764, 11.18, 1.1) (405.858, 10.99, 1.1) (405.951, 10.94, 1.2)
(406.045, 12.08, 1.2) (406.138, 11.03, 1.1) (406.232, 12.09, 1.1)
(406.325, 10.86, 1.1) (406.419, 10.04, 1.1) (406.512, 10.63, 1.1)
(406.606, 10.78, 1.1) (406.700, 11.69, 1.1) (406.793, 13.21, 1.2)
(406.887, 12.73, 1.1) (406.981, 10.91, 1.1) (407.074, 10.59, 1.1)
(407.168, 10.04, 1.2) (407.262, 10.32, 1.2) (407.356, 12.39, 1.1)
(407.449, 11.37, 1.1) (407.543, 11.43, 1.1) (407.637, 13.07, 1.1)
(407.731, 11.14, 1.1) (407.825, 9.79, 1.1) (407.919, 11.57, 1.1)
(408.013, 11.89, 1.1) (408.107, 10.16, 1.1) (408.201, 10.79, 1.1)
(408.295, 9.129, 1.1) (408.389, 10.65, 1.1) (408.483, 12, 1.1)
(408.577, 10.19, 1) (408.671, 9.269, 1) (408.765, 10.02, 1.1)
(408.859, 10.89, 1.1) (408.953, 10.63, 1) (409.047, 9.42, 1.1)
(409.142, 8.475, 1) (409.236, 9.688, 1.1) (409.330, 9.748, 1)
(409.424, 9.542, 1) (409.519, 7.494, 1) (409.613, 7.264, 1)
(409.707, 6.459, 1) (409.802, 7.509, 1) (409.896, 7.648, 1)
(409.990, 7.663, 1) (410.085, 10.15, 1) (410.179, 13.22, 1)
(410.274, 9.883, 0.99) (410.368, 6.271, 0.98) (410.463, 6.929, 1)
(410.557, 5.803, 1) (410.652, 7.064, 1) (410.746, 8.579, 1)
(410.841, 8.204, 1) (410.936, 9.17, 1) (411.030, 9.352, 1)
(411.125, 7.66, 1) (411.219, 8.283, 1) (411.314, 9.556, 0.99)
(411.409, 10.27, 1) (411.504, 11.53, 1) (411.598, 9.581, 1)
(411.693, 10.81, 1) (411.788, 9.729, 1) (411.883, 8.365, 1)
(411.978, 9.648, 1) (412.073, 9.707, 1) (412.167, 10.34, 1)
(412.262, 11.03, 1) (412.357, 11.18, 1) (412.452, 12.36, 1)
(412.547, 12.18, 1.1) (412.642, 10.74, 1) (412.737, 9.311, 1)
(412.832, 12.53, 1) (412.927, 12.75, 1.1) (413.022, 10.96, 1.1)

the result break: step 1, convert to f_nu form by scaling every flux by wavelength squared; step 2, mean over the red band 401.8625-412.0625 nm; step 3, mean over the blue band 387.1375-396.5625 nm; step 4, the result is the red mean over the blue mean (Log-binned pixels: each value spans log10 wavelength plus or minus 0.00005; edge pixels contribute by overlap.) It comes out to 1.2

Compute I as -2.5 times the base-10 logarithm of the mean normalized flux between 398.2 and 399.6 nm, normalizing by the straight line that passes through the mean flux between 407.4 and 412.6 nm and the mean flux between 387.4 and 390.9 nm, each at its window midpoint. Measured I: -0.23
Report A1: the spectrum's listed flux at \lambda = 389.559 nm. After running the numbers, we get 9.597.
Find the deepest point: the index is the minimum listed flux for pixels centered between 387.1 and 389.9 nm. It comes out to 4.655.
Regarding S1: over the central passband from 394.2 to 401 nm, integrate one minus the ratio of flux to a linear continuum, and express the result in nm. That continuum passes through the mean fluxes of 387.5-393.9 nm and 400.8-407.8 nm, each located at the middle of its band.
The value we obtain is 0.42 nm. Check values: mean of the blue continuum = 9.55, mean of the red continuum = 11.5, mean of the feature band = 9.9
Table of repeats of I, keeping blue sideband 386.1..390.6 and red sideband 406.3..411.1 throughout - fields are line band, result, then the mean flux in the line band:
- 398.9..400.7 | -0.238 mag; 11.9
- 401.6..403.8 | -0.186 mag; 11.5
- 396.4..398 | 0.287 mag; 7.27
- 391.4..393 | -0.177 mag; 10.9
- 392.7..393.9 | 0.025 mag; 9.12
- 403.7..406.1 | -0.192 mag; 11.6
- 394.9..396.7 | 0.034 mag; 9.12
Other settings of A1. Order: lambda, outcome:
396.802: 5.04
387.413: 9.552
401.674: 11.26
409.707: 6.459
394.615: 10.18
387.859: 8.919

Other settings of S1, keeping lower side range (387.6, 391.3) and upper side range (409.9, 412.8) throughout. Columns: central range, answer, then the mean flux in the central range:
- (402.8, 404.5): -0.440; 11.8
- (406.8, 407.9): -0.225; 11.3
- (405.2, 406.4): -0.249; 11.3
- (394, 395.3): -0.125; 10.1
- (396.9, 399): 0.045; 9.04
